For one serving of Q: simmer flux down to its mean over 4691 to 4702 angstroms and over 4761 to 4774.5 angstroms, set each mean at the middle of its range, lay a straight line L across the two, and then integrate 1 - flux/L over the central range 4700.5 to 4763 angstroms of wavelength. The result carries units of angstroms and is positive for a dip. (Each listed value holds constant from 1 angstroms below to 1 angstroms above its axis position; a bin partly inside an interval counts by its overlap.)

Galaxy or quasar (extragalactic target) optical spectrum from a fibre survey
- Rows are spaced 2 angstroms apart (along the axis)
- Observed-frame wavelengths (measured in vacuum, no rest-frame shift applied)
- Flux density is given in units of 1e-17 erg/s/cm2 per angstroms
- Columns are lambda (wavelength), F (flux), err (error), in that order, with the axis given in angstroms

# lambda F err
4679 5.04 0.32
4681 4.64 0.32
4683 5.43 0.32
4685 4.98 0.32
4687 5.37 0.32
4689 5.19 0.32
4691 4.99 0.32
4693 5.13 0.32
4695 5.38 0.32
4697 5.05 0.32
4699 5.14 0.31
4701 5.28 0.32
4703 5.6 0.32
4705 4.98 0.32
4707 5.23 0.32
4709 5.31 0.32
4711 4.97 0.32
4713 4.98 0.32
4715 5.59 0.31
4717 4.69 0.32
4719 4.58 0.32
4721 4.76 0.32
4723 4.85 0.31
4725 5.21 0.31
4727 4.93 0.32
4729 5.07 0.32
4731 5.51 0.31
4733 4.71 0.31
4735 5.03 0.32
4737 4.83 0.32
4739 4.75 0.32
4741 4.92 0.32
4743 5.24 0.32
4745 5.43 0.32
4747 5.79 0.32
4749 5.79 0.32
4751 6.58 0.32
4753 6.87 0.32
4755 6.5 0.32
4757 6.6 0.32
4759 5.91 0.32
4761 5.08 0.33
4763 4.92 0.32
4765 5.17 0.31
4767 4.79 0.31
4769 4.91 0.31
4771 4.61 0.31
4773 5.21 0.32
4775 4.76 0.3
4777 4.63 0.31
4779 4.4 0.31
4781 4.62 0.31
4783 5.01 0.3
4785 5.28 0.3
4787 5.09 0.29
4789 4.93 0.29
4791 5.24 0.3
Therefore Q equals -3.5 angstroms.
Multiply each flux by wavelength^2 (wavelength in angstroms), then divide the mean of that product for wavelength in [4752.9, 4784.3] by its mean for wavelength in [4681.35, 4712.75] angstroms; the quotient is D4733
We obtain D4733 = 1.03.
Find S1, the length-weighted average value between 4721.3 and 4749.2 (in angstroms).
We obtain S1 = 5.12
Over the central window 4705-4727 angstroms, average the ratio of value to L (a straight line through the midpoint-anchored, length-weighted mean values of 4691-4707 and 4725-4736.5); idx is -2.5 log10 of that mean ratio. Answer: 0.02 mag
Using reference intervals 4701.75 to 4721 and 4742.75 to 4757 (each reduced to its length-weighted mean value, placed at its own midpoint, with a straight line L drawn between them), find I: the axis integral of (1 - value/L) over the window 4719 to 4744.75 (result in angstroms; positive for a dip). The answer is 3.0 angstroms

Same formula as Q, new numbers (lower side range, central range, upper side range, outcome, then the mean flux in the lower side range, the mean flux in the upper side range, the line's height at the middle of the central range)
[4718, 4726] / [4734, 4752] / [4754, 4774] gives -0.9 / 4.85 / 5.37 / 5.11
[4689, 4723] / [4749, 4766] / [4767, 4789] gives -3.5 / 5.1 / 4.85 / 4.92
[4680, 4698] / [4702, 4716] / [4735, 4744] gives -0.5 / 5.13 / 4.95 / 5.06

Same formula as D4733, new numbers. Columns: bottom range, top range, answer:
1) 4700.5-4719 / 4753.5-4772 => 1.08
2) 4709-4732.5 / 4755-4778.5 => 1.05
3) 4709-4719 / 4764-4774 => 1.00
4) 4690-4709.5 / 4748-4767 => 1.16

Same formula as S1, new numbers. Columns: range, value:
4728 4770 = 5.45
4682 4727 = 5.12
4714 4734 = 4.99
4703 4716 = 5.21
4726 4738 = 5.01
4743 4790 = 5.34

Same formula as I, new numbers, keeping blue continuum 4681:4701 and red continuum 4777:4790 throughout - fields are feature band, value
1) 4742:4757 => -3.3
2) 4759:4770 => -0.3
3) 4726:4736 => 0.0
